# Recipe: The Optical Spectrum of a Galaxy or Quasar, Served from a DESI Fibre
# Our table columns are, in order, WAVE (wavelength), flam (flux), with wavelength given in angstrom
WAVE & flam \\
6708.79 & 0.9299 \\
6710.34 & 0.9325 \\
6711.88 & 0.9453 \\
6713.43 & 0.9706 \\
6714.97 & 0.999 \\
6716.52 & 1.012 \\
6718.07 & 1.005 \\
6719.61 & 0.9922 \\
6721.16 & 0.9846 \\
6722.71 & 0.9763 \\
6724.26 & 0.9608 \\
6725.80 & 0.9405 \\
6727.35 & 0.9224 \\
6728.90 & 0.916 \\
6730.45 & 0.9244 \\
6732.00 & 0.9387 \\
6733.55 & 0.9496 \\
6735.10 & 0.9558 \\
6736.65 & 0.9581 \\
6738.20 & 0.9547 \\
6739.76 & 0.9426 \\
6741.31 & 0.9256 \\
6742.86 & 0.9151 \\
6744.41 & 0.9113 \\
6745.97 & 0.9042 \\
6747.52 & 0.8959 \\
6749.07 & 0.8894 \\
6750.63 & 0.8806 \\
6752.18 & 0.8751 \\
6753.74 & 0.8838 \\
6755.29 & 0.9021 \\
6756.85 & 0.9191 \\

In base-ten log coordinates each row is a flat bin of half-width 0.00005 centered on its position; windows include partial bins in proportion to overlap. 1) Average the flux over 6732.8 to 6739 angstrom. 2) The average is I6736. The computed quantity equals 0.954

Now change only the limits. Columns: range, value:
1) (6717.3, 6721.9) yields 0.995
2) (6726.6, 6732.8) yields 0.925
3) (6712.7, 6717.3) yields 0.994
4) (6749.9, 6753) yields 0.878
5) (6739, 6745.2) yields 0.924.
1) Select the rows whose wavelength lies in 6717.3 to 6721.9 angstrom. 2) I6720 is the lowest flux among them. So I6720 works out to 0.9846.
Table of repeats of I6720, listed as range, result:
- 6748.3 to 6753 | 0.8751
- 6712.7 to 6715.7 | 0.9706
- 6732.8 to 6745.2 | 0.9113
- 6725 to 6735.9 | 0.916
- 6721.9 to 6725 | 0.9608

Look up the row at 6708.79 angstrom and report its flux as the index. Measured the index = 0.9299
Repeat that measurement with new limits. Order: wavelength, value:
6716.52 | 1.012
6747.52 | 0.8959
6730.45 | 0.9244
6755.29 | 0.9021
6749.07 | 0.8894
